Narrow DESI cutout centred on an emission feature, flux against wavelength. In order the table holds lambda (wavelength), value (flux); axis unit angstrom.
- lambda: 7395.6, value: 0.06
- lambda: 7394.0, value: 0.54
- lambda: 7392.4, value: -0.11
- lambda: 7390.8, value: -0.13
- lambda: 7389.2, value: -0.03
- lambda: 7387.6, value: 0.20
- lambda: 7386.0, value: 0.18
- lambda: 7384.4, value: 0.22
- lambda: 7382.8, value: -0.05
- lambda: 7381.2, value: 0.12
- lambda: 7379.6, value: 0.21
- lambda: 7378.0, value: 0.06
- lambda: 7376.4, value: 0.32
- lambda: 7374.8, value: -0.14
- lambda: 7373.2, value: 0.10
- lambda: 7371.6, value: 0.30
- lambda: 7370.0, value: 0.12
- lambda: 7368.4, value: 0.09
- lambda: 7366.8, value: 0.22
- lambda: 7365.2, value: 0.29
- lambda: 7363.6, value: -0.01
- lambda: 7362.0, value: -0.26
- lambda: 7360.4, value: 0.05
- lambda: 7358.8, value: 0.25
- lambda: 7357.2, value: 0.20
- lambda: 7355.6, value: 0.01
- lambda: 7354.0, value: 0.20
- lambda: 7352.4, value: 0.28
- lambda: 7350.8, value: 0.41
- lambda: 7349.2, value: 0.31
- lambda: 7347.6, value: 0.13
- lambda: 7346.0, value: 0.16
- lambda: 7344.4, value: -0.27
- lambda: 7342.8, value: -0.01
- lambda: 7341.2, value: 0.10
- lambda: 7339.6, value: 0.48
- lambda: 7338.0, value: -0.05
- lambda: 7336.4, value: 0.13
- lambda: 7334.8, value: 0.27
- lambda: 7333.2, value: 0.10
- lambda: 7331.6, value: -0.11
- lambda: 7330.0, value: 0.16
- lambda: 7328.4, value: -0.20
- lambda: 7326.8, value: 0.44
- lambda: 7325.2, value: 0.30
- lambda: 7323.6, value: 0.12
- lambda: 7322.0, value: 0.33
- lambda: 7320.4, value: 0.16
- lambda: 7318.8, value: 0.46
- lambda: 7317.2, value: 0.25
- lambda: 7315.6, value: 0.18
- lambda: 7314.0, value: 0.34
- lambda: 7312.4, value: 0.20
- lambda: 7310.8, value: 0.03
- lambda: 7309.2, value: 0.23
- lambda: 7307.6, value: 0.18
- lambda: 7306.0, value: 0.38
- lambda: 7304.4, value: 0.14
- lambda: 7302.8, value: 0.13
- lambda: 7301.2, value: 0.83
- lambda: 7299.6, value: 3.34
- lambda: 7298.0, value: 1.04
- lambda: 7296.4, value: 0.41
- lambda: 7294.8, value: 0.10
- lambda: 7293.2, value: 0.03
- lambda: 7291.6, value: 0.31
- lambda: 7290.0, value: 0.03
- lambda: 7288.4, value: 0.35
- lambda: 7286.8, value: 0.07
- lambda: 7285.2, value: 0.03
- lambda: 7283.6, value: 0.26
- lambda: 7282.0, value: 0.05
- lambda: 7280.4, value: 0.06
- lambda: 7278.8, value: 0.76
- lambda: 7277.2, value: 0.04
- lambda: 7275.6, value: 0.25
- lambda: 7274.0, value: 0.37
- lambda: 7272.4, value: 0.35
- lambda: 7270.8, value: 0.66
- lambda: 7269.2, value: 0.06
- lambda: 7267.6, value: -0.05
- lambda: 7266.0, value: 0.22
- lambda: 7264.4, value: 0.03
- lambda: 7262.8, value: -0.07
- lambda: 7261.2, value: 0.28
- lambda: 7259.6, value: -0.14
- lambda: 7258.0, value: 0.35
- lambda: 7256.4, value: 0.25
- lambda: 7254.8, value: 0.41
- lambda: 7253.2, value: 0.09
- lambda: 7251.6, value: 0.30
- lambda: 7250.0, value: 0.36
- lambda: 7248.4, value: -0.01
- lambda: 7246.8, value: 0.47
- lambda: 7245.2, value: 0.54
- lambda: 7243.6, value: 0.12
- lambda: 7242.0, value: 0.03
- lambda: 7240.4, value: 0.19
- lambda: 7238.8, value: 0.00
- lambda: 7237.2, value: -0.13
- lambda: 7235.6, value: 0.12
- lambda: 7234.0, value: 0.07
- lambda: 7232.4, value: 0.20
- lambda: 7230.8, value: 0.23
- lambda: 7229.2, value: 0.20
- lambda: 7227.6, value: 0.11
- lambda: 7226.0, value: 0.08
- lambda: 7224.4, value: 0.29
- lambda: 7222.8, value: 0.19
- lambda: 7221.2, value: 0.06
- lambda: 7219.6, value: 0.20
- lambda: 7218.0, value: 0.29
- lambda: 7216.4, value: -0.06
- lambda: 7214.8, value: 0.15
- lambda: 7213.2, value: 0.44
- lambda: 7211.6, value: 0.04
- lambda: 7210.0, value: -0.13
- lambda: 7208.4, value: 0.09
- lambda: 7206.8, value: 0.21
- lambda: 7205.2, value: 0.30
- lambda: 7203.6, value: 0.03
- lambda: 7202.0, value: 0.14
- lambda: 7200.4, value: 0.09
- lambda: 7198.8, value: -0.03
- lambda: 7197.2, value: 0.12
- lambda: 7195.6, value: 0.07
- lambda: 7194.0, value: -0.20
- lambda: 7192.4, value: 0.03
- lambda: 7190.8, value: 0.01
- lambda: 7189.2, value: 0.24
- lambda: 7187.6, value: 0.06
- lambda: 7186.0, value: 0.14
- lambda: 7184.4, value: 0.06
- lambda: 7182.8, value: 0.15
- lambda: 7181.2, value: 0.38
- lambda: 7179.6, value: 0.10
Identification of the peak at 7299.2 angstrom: H-alpha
